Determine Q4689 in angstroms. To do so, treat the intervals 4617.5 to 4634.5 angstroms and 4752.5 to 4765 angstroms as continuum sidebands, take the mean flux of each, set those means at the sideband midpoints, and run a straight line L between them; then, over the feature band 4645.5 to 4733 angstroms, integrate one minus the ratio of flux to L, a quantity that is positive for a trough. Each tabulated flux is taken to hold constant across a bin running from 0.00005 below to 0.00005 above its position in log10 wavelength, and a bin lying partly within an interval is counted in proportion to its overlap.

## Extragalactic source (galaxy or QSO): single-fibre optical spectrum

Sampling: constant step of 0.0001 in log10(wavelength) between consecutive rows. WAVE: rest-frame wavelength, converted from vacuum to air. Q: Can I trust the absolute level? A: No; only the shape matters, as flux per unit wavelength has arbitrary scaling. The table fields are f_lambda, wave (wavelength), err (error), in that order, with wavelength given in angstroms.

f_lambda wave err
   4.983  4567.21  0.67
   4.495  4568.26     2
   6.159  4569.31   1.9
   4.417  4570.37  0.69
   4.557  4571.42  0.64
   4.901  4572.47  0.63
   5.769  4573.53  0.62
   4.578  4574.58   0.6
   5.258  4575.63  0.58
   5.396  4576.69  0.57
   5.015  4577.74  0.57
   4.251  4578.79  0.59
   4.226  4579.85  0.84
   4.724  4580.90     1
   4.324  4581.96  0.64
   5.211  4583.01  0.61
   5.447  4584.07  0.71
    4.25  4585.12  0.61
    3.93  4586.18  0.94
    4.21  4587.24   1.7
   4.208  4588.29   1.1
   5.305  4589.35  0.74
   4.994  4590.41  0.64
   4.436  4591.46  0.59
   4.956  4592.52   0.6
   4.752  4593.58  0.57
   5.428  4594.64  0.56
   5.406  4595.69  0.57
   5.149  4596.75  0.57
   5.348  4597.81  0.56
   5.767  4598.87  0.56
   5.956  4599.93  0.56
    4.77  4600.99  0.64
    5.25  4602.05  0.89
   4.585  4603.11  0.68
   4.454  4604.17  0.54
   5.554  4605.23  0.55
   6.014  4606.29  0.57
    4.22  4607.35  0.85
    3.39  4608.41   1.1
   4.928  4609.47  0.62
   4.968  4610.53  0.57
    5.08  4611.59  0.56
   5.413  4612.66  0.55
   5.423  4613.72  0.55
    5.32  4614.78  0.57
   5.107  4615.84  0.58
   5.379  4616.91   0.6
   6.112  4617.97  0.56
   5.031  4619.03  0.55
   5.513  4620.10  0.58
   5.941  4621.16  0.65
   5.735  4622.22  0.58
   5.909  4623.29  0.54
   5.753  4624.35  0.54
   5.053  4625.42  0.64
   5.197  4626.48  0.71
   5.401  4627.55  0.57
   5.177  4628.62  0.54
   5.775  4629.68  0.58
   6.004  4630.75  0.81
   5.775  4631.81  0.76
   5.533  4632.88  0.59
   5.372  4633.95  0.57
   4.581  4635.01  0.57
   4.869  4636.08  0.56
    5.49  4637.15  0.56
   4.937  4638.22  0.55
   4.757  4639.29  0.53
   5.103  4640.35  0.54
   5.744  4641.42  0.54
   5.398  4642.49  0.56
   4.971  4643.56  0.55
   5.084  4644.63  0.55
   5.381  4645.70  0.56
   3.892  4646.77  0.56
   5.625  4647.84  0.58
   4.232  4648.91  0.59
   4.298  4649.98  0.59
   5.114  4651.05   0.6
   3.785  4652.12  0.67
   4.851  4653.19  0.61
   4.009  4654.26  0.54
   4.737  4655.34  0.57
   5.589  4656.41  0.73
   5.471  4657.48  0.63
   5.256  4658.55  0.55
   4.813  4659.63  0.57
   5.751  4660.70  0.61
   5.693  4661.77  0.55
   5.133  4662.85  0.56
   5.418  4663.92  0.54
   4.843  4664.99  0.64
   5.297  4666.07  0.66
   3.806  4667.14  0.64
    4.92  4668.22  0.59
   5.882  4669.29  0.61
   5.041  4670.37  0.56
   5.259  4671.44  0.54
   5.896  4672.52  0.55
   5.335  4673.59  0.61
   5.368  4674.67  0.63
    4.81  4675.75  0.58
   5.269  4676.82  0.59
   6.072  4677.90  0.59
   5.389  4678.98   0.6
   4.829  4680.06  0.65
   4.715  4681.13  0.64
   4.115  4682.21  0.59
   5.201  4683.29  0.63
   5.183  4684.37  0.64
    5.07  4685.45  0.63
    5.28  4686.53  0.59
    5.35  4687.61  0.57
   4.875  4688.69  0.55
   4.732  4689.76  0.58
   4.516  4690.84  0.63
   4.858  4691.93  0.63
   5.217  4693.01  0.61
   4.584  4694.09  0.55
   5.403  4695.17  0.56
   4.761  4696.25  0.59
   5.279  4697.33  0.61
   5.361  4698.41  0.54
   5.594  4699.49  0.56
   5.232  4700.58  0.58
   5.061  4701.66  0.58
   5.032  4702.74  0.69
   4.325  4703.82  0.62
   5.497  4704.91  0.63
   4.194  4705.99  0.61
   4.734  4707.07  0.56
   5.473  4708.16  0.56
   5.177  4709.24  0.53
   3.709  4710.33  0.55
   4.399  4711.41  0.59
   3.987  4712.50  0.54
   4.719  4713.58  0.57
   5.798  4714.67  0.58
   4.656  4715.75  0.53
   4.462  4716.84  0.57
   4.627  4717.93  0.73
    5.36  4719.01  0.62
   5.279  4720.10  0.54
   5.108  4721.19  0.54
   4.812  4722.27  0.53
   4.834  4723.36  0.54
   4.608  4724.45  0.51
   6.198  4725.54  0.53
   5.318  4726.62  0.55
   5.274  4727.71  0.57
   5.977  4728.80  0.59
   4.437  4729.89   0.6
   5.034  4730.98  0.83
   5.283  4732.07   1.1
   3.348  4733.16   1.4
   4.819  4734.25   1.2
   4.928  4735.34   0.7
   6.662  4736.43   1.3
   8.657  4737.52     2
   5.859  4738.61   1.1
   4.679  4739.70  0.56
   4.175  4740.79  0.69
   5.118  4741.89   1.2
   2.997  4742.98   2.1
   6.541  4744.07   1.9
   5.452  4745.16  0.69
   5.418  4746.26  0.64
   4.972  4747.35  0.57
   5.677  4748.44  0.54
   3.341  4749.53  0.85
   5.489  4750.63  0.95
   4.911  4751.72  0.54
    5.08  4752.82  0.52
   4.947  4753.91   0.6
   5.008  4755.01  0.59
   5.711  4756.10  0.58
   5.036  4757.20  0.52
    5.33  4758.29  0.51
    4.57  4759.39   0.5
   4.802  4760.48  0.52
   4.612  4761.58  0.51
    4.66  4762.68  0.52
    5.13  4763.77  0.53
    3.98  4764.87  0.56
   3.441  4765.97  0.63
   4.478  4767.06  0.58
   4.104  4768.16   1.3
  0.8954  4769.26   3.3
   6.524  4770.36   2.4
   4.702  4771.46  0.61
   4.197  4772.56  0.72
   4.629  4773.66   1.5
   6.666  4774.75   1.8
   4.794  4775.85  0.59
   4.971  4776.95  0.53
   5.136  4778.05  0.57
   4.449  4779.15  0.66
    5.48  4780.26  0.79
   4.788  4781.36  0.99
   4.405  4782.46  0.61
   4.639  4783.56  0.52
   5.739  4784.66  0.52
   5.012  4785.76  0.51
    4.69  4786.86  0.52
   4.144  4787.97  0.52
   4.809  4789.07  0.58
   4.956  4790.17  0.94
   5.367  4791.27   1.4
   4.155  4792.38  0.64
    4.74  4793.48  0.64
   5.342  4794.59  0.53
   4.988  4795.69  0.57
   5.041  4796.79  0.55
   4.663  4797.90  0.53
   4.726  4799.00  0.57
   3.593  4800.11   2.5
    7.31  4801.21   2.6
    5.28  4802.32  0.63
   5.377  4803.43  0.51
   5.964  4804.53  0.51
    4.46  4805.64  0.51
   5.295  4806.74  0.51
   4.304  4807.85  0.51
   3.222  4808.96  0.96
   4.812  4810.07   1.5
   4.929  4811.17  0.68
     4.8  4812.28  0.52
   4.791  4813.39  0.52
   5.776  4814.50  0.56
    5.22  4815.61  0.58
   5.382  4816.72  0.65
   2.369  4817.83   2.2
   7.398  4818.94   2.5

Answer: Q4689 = 4.4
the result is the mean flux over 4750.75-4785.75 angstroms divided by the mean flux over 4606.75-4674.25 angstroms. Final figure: 0.9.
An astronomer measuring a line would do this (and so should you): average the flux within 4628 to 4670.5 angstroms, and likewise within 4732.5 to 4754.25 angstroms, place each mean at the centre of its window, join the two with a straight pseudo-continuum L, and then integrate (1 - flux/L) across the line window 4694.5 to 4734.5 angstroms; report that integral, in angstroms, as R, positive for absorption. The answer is 1.4 angstroms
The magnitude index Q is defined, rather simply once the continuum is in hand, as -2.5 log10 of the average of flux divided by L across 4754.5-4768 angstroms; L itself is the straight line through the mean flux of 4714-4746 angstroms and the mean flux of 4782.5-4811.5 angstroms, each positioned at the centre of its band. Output 0.08 mag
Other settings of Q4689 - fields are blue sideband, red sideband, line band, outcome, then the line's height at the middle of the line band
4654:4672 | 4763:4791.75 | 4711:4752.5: -1.9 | 4.87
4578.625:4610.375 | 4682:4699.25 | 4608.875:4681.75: -3.8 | 4.94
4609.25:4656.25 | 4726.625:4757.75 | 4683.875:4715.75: 1.5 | 5.18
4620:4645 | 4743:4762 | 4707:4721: 1.0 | 5.16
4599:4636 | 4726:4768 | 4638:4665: 1.1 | 5.22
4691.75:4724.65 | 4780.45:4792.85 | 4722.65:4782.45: -1.2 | 4.86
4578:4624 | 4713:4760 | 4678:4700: 0.3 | 5.1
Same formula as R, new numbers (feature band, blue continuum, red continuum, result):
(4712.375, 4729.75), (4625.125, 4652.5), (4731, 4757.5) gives 0.3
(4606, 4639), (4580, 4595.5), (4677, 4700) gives -3.0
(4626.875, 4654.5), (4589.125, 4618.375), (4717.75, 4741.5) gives 0.5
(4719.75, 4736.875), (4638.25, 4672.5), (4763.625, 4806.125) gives -0.7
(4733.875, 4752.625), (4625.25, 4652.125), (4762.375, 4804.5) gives -1.5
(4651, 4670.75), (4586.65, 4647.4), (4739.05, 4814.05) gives 0.3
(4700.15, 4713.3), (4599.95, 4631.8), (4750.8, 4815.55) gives 0.8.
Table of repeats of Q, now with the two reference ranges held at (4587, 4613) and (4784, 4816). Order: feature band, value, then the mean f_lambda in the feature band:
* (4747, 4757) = -0.01 mag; 5.02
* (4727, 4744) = -0.05 mag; 5.19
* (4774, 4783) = -0.03 mag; 5.08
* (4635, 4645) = -0.03 mag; 5.12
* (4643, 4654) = 0.06 mag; 4.71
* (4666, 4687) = -0.03 mag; 5.13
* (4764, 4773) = 0.21 mag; 4.07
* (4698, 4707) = -0.01 mag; 5.02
